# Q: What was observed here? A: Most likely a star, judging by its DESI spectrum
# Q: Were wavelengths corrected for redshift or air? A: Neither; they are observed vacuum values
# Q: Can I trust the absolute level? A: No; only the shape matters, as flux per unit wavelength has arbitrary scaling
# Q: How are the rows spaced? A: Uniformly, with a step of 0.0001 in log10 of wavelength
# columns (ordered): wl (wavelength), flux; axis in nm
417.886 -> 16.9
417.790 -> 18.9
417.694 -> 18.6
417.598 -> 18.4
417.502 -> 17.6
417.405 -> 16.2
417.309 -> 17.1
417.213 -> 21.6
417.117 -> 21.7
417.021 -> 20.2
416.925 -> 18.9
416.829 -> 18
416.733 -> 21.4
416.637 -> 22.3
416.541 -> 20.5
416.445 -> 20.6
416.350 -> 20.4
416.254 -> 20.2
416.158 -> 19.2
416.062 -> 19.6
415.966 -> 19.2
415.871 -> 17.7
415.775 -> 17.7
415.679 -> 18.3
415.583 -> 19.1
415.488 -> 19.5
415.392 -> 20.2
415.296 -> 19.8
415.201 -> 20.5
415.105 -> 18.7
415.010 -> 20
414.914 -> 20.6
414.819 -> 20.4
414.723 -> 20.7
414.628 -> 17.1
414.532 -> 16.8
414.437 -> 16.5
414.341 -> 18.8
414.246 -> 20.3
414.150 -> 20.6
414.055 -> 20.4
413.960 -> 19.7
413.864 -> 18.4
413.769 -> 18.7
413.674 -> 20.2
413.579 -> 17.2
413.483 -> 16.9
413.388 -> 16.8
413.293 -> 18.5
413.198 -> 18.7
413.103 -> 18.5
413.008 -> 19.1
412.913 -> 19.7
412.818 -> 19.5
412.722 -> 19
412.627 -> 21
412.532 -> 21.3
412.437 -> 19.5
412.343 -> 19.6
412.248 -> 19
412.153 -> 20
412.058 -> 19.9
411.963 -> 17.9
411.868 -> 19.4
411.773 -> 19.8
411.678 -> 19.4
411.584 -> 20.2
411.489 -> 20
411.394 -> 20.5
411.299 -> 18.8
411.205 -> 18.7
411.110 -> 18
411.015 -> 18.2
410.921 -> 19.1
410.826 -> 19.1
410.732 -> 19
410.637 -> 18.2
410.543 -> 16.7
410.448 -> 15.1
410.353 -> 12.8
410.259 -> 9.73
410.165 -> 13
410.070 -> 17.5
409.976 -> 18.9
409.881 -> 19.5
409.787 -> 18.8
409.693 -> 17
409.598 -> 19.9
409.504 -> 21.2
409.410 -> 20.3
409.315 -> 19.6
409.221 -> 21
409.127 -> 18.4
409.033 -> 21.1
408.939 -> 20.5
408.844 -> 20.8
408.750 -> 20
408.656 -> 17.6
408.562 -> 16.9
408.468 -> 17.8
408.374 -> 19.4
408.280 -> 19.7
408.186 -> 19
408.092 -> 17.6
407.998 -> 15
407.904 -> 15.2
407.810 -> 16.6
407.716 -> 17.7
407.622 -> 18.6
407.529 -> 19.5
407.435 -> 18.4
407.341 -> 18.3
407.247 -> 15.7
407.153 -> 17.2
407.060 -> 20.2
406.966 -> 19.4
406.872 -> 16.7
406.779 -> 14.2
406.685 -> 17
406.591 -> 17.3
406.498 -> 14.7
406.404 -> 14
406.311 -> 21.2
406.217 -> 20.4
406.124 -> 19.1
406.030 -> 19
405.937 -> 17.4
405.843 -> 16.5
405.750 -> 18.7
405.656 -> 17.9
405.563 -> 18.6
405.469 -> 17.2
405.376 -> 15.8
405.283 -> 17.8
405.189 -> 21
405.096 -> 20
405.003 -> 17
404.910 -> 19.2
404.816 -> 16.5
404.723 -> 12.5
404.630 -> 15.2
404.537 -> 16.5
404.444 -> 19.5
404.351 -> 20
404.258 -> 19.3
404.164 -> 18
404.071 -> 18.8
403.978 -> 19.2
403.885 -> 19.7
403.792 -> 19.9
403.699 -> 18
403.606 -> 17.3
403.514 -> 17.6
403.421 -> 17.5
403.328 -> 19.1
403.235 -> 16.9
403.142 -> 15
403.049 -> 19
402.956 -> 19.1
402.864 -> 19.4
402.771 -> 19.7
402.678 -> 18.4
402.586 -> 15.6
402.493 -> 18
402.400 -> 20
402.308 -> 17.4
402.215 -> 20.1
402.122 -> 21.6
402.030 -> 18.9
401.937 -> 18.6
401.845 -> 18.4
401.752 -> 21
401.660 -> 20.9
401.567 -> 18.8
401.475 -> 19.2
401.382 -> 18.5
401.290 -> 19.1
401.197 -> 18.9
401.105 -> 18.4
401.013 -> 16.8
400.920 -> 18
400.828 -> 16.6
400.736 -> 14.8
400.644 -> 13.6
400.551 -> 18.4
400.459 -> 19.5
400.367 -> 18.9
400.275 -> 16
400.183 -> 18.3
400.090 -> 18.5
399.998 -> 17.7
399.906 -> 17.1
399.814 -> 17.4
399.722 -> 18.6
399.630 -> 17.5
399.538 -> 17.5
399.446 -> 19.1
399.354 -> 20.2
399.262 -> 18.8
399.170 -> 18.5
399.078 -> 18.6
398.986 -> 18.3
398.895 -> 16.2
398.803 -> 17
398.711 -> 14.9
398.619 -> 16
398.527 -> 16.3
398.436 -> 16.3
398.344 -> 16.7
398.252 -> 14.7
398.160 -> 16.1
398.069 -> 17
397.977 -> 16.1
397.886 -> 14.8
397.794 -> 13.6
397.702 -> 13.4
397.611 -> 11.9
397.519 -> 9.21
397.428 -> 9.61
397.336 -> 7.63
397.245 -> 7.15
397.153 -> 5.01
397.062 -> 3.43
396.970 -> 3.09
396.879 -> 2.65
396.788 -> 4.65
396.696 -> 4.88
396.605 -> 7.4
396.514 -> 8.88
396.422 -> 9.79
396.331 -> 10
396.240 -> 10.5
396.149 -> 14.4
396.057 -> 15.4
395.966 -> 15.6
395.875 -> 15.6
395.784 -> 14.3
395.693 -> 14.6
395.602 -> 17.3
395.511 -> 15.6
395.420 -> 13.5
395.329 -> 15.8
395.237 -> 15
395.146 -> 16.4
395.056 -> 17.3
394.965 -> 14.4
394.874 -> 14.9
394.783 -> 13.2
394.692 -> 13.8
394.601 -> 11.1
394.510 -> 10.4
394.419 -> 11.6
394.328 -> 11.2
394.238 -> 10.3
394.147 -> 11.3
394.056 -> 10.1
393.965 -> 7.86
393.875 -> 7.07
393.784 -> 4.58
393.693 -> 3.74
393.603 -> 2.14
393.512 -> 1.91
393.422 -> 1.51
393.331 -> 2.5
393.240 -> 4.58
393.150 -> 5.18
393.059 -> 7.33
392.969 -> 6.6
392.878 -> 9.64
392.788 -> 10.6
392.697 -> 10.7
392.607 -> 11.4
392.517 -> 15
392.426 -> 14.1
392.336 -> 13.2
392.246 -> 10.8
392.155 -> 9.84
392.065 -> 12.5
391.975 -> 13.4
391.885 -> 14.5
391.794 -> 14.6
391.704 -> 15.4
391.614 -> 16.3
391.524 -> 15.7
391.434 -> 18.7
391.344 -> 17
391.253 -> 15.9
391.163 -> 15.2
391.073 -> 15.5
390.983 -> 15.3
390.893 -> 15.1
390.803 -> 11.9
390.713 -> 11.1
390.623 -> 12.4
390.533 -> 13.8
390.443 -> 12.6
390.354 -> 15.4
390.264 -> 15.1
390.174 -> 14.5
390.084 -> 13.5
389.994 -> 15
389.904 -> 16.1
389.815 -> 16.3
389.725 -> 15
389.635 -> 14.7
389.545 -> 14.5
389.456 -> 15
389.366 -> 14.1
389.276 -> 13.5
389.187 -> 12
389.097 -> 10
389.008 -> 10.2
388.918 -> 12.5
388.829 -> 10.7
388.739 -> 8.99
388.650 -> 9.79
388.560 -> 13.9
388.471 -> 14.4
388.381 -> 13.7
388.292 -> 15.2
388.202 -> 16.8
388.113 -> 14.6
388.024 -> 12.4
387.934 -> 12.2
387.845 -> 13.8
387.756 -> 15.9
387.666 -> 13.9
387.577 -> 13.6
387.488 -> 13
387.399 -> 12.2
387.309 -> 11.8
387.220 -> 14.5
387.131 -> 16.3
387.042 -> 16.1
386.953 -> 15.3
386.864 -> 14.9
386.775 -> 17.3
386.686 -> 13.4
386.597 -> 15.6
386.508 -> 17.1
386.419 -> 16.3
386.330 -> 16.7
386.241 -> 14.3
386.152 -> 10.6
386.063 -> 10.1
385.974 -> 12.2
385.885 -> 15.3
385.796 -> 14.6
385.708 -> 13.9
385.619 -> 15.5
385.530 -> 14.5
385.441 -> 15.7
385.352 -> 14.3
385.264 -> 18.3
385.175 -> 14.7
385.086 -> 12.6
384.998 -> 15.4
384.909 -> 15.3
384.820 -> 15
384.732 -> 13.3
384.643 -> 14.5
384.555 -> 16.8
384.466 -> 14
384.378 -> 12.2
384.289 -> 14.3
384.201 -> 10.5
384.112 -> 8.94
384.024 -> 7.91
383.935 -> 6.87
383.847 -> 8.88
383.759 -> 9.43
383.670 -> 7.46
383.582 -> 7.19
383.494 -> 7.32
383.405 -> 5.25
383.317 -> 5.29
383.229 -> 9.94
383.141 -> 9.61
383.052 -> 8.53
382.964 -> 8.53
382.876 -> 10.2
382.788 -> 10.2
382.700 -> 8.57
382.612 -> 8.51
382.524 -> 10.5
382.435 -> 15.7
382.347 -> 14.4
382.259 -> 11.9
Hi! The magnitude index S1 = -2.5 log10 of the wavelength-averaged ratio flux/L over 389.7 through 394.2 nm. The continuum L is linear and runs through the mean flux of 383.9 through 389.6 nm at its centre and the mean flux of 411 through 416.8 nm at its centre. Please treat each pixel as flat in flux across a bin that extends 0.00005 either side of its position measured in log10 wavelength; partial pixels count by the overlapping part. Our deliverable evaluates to 0.26 mag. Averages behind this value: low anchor 13.7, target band 11.6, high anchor 19.3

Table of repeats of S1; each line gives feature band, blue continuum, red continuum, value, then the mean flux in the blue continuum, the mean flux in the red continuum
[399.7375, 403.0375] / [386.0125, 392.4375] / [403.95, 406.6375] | -0.09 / 14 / 17.9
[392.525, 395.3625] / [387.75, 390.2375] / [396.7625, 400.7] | 0.42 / 13.5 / 14.6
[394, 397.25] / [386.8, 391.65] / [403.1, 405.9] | 0.34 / 14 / 17.9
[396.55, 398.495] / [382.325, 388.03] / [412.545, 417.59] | 0.44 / 12.6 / 19.2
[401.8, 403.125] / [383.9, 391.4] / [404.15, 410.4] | -0.12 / 13.9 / 17.9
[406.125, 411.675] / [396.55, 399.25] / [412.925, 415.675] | -0.08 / 12.2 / 19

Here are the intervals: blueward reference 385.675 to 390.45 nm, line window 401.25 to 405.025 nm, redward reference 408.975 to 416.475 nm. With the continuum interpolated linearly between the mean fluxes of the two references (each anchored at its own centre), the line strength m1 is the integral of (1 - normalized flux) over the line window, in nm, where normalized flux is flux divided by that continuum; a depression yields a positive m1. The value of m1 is -0.33 nm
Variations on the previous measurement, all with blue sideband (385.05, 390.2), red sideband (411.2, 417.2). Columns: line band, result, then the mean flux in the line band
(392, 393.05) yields 0.27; 11.2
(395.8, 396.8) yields 0.31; 10.9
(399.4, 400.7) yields -0.09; 17.7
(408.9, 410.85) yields 0.06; 17.9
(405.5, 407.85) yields 0.02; 17.8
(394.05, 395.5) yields 0.21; 13.3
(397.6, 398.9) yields 0.06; 15.5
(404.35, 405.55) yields 0.00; 17.5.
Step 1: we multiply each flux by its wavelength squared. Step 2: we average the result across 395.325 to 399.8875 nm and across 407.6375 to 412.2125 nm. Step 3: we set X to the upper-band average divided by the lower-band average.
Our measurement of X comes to 1.4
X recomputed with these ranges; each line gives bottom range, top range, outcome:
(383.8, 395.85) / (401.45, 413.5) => 1.56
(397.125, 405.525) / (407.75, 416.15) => 1.15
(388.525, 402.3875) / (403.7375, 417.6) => 1.47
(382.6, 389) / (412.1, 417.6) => 1.76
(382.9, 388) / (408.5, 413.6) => 1.66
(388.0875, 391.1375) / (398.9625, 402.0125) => 1.41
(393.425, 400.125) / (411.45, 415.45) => 1.64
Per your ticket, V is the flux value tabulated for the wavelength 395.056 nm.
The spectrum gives 17.3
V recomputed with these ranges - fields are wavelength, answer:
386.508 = 17.1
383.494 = 7.32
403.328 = 19.1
